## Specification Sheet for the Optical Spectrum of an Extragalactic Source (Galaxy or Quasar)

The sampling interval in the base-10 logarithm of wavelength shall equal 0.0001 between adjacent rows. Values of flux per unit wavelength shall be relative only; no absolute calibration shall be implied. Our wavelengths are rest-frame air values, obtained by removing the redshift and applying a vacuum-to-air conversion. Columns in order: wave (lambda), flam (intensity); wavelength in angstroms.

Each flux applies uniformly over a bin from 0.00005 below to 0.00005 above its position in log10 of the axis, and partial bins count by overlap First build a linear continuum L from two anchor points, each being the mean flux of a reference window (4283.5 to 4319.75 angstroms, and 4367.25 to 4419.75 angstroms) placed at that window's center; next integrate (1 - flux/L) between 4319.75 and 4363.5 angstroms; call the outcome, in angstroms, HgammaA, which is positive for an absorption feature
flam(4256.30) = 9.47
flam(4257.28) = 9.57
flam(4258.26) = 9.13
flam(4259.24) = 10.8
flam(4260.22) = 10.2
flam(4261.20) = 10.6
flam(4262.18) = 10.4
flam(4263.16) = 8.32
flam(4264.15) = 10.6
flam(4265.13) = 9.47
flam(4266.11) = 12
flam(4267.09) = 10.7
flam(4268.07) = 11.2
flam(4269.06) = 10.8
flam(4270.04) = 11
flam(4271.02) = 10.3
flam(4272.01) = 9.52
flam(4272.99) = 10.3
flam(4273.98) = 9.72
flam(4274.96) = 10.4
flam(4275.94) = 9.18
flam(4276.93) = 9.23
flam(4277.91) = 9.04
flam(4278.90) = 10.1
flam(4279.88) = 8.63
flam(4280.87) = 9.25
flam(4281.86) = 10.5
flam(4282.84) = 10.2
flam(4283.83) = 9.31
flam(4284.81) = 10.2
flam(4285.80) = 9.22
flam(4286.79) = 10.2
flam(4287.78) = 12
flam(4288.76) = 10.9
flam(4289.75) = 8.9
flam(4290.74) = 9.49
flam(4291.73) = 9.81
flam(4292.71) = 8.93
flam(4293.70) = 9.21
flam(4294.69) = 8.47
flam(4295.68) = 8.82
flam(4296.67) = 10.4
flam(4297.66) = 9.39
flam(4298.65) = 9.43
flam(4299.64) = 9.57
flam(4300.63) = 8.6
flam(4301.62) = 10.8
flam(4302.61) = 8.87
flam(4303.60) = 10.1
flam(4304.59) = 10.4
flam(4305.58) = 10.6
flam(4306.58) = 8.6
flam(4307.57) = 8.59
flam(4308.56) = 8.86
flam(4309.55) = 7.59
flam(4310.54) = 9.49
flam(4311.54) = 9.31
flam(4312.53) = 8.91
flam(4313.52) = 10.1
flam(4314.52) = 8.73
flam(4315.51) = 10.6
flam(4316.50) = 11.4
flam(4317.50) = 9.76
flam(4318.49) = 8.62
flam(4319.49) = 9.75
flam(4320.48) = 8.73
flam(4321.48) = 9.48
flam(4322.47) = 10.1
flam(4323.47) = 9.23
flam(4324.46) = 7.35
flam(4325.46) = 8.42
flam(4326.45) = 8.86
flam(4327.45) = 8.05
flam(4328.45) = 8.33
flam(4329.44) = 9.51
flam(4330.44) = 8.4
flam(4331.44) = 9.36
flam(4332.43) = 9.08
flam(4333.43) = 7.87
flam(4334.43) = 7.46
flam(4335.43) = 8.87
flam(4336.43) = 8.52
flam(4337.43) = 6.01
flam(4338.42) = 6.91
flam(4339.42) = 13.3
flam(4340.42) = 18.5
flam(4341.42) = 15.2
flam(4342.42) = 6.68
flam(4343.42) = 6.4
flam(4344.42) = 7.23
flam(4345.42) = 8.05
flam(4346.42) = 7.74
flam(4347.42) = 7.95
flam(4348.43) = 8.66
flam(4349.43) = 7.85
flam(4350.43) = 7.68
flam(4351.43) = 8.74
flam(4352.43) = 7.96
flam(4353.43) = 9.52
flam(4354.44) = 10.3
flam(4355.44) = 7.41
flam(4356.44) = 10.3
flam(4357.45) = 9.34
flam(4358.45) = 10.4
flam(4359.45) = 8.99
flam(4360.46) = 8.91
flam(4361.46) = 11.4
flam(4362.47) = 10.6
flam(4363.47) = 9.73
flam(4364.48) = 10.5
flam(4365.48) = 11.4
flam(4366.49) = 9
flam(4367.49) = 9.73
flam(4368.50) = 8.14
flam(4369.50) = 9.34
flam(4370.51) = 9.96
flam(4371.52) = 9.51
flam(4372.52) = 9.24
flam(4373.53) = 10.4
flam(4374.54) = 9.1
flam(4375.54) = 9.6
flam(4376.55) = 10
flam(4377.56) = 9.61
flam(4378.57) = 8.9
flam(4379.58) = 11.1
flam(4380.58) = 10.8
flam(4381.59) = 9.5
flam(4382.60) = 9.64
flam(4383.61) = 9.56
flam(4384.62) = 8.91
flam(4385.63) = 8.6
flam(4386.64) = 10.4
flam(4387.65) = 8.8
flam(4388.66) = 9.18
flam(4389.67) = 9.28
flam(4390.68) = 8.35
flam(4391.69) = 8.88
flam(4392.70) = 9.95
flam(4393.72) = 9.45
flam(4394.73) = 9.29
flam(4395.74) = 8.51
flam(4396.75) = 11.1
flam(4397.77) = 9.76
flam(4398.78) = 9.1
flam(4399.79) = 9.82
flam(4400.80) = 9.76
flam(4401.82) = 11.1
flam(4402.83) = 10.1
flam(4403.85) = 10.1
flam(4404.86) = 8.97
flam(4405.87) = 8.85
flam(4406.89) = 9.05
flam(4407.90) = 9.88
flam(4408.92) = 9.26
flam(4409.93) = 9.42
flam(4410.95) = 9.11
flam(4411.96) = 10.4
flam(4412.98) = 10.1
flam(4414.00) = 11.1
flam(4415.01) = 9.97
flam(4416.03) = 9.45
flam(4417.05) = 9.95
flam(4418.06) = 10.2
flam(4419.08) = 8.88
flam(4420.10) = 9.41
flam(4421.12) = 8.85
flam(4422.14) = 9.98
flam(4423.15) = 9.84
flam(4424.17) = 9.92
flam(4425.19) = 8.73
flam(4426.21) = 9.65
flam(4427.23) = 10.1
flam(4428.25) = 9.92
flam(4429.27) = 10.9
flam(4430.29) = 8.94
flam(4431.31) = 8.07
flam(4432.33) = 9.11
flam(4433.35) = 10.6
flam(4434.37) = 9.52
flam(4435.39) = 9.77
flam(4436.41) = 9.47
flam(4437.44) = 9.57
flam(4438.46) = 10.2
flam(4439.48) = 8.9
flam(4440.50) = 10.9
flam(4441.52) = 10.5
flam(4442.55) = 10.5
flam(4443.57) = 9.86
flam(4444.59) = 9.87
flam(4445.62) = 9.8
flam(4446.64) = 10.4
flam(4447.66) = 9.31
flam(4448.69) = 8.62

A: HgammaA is 2.31 angstroms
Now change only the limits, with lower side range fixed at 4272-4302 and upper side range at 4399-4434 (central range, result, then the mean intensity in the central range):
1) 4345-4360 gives 1.5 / 8.73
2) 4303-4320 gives 0.3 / 9.49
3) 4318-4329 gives 1.0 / 8.82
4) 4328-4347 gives 1.1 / 9.13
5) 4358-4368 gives -0.4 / 10.1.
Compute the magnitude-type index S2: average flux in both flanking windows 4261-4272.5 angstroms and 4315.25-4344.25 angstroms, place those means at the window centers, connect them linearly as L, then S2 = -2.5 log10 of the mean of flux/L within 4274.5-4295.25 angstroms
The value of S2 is 0.05 mag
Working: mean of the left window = 10.4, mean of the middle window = 9.67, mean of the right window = 9.3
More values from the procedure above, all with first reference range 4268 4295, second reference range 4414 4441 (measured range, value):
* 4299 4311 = 0.05 mag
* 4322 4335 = 0.14 mag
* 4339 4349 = -0.02 mag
